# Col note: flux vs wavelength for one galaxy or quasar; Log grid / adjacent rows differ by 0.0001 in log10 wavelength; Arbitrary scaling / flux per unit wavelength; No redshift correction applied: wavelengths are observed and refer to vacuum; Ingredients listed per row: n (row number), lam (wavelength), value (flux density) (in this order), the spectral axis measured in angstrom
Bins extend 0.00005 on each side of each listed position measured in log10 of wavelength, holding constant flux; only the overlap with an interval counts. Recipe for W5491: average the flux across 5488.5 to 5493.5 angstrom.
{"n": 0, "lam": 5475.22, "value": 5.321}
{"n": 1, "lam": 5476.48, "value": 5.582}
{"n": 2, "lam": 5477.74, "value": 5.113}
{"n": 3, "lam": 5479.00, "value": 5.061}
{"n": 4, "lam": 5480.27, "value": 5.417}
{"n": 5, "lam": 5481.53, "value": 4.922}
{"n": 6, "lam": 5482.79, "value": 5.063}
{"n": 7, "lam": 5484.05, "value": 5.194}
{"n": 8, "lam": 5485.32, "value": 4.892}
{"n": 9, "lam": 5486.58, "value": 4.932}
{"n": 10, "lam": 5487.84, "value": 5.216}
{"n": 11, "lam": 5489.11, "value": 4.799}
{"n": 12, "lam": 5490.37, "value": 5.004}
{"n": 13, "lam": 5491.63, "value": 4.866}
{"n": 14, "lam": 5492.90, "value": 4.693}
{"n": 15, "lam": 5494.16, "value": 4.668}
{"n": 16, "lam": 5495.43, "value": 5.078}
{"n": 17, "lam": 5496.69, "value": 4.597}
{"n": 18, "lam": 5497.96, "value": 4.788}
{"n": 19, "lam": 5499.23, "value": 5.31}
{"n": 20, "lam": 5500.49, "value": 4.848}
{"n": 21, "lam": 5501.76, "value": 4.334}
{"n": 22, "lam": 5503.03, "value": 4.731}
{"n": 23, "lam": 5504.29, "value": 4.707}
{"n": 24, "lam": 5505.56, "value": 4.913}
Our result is 4.84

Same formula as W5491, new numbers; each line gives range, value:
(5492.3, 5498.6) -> 4.76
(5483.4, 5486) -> 5.04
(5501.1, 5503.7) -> 4.54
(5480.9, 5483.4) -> 5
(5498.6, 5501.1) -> 5.09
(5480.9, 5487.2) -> 5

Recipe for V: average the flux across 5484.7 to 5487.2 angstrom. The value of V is 4.92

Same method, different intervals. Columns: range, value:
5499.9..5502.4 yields 4.58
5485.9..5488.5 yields 5.07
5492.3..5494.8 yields 4.68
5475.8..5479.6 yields 5.26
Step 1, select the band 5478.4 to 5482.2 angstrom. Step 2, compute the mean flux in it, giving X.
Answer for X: 5.13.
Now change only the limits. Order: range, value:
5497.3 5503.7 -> 4.8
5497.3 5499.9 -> 5.04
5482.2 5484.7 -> 5.12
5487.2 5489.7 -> 5.01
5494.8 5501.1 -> 4.93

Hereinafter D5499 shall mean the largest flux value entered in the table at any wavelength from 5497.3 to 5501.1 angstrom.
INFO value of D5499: 5.31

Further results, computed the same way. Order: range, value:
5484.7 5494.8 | 5.216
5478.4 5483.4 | 5.417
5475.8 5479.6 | 5.582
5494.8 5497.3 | 5.078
